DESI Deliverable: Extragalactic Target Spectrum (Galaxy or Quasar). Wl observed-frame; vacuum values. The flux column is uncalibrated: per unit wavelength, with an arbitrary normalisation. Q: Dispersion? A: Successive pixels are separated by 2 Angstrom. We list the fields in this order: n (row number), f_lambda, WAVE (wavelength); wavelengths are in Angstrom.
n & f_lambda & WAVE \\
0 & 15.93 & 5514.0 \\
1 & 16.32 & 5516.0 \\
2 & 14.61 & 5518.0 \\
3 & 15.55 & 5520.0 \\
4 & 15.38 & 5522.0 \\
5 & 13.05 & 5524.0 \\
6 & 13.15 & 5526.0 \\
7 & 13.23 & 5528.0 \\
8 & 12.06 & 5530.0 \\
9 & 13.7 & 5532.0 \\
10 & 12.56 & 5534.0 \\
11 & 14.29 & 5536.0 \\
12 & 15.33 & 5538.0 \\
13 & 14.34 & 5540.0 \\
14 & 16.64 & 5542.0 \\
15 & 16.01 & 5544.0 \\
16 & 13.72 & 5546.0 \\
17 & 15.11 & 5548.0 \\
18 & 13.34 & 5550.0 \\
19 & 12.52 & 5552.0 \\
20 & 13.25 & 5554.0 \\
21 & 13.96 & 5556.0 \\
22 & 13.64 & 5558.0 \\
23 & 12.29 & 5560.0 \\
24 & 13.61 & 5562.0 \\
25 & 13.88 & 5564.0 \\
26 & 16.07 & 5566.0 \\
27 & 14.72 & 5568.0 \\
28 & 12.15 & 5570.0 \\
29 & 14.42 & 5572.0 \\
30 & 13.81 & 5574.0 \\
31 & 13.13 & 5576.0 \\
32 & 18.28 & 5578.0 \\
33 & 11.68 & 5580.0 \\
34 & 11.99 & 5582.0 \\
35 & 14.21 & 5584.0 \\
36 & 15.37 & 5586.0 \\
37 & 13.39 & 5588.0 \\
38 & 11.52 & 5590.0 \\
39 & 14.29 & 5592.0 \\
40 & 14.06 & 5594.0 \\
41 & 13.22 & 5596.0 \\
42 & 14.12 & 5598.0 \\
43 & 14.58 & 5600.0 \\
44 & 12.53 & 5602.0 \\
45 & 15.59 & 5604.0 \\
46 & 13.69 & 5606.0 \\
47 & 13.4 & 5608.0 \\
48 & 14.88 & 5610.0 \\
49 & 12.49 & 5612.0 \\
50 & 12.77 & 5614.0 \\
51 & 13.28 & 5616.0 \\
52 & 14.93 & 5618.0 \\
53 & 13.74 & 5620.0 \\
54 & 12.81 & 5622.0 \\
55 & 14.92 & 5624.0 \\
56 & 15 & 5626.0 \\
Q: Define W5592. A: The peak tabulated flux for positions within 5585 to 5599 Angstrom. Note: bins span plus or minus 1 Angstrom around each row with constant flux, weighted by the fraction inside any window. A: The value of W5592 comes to 15.37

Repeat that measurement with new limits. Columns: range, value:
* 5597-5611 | 15.59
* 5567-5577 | 14.72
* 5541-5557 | 16.64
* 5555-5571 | 16.07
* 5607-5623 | 14.93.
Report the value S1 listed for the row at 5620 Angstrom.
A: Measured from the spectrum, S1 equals 13.74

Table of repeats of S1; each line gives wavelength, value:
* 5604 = 15.59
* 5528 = 13.23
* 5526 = 13.15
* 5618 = 14.93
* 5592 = 14.29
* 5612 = 12.49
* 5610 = 14.88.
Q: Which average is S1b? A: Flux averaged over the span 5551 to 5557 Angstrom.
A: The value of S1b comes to 13.2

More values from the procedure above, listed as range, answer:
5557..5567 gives 13.9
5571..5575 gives 14.1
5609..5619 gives 13.7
